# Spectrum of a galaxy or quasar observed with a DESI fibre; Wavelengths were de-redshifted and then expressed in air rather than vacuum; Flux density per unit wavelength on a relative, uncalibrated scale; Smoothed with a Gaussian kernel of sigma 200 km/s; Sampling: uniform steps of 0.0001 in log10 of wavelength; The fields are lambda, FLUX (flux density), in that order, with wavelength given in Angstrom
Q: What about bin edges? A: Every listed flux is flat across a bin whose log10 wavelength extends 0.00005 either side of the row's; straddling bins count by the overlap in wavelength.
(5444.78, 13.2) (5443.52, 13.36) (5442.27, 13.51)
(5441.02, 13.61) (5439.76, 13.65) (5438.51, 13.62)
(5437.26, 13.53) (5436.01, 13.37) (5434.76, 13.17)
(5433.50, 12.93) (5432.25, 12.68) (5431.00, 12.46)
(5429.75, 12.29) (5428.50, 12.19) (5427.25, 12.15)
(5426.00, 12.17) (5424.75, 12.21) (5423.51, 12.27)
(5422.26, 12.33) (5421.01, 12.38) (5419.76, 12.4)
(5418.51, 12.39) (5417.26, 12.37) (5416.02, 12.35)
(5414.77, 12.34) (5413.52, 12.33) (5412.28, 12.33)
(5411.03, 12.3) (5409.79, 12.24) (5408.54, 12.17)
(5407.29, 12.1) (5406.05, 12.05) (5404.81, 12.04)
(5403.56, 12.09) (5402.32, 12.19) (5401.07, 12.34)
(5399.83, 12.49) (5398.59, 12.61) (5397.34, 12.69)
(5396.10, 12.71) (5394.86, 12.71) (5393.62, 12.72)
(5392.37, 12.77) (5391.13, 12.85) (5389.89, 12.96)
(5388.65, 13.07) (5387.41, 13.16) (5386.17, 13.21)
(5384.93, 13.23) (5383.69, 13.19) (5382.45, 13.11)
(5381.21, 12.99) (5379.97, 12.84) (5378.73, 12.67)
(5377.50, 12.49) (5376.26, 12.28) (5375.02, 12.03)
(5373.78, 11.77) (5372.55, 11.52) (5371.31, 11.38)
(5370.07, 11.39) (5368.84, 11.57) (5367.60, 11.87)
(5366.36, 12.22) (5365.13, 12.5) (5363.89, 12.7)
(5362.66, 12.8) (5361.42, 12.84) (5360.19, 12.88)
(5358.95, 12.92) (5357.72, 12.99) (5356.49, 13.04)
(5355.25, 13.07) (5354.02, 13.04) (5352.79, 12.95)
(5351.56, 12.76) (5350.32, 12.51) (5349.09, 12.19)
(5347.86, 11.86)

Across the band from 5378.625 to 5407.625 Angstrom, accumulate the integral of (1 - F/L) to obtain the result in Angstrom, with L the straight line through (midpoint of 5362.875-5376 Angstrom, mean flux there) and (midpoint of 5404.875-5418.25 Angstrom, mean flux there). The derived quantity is -1.4 Angstrom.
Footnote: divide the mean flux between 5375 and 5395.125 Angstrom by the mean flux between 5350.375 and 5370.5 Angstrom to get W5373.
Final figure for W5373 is 1.02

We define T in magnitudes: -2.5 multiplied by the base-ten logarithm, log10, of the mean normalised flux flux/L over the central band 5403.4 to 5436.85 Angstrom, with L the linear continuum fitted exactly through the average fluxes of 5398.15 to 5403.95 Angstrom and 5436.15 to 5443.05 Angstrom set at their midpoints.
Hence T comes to 0.05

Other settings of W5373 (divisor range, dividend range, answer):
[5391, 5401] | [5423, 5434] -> 0.98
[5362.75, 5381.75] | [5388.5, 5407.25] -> 1.03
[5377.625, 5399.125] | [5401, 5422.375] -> 0.95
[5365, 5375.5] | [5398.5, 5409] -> 1.04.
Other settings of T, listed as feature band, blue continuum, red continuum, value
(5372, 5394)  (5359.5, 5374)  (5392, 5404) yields -0.03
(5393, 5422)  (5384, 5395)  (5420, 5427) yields 0.02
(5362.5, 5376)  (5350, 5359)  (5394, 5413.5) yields 0.07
